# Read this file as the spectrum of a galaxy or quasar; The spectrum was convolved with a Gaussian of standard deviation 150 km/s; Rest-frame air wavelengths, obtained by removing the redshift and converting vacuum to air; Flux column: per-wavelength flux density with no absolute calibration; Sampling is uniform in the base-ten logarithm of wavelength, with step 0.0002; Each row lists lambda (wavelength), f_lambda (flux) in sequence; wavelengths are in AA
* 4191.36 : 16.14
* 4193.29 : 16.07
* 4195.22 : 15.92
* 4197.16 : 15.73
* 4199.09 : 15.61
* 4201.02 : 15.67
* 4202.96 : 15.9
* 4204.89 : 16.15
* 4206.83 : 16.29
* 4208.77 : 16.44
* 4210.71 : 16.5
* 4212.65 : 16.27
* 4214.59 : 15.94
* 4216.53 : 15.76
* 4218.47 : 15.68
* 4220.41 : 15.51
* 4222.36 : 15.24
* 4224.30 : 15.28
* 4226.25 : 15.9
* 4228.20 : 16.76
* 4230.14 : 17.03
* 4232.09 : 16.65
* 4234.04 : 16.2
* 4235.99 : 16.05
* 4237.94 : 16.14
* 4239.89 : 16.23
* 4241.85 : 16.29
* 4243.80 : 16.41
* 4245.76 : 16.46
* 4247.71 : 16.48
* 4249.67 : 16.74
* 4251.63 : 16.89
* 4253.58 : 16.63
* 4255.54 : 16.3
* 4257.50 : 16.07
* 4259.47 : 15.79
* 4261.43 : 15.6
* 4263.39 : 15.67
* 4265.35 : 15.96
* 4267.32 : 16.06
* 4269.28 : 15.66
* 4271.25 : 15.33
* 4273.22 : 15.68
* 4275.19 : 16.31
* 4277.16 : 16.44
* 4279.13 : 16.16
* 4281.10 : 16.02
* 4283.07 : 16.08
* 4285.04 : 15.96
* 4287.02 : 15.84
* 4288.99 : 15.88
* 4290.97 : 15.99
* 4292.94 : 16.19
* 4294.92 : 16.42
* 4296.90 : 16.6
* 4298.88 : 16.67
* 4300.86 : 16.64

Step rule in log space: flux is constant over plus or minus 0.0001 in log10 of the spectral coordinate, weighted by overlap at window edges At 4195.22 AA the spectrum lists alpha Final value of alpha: 15.92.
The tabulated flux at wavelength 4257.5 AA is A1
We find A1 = 16.07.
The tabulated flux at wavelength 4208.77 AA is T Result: 16.44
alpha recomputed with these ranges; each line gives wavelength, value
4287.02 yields 15.84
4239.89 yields 16.23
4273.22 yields 15.68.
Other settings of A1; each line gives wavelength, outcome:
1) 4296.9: 16.6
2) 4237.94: 16.14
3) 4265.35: 15.96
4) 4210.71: 16.5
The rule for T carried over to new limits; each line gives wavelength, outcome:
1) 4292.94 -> 16.19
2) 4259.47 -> 15.79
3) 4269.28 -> 15.66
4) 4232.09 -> 16.65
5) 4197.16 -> 15.73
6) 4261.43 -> 15.6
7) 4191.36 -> 16.14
